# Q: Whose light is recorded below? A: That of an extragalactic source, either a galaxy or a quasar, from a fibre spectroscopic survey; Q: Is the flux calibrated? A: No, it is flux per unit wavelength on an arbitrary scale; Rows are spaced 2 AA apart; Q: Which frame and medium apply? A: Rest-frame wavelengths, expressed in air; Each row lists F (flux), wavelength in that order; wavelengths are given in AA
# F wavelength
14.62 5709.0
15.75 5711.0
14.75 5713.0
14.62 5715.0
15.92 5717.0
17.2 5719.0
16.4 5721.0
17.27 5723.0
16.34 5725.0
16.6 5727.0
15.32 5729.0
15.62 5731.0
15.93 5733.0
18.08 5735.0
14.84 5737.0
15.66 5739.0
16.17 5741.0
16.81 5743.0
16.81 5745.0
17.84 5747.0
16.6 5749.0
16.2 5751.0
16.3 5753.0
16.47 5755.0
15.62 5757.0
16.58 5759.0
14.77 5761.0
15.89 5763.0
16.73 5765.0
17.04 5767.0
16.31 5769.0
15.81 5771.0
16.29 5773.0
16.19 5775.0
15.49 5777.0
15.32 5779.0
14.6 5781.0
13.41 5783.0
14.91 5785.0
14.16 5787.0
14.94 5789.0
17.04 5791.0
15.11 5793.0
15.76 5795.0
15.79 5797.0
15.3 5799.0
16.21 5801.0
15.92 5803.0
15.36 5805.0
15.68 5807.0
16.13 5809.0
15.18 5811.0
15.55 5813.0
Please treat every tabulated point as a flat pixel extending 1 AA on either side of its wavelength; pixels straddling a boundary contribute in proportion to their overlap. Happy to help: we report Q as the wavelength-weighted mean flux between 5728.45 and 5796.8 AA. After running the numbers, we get 15.9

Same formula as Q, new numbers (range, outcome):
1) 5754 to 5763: 15.9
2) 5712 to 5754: 16.3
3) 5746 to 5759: 16.5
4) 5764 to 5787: 15.6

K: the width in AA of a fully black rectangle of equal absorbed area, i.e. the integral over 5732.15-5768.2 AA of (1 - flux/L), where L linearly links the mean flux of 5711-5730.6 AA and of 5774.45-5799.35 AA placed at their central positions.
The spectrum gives -1.60 AA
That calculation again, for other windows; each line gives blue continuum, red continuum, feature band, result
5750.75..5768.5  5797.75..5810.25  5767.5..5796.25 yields 1.0 AA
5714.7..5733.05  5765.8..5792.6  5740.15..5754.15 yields -0.7 AA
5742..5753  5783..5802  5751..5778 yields 0.2 AA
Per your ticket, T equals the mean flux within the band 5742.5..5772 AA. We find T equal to 16.4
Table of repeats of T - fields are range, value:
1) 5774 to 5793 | 15.1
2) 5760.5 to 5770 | 16.2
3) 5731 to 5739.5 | 16.1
